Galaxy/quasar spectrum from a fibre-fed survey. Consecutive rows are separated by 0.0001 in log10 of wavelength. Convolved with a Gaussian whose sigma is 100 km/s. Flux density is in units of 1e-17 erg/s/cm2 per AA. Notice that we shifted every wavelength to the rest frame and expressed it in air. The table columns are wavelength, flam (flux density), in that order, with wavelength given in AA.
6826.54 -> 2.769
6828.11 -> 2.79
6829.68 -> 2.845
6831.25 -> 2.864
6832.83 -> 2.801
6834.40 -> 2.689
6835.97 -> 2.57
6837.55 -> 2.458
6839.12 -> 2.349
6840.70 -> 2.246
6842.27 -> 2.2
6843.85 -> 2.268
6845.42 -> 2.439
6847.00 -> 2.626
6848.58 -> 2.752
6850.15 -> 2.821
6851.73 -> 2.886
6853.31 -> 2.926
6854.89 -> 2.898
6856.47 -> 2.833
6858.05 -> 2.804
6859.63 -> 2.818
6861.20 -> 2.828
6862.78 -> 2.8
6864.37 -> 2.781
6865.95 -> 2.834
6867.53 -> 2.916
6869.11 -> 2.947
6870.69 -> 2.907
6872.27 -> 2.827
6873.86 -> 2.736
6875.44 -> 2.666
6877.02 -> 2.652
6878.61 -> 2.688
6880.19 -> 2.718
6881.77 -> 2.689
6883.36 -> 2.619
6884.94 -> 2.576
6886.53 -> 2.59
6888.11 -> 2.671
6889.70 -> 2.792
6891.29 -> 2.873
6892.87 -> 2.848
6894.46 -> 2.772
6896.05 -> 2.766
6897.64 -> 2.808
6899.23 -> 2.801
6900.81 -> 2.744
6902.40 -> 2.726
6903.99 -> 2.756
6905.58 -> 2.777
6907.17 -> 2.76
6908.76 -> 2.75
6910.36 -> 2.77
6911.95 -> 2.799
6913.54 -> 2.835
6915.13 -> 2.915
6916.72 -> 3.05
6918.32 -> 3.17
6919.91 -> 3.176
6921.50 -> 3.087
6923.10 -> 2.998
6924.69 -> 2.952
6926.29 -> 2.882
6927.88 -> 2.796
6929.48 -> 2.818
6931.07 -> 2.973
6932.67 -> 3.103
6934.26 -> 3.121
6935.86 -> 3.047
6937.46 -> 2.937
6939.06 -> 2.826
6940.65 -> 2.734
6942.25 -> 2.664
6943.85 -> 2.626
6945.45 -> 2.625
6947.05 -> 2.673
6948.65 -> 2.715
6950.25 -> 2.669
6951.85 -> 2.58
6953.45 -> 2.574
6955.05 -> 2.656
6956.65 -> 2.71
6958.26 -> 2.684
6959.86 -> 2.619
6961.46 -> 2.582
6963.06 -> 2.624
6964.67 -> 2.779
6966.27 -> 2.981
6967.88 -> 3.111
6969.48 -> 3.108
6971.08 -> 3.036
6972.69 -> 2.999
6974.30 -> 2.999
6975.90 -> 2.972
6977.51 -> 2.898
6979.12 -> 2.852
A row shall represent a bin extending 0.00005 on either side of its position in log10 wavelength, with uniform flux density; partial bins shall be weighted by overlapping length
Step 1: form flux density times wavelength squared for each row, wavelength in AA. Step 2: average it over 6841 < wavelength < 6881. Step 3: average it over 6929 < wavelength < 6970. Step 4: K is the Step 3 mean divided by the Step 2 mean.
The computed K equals 1.0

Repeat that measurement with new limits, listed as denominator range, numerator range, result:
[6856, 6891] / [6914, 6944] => 1.09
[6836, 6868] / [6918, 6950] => 1.11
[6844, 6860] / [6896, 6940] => 1.07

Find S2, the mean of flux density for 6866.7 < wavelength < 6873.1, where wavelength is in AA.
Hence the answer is 2.9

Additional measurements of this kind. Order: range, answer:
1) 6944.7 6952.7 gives 2.65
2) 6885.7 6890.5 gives 2.68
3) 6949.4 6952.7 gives 2.63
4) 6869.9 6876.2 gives 2.78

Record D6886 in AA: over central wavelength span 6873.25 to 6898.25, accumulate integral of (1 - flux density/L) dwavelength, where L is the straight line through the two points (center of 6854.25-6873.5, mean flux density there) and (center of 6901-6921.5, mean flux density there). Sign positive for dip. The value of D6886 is 1.3 AA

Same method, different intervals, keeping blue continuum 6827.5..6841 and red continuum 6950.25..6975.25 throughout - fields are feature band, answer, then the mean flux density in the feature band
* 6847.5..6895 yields -1.76 AA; 2.78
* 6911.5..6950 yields -1.90 AA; 2.89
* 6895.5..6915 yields -0.38 AA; 2.78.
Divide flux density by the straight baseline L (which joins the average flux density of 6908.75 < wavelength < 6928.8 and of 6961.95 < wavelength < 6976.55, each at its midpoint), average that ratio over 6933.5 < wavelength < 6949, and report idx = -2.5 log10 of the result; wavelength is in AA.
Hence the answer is 0.06 mag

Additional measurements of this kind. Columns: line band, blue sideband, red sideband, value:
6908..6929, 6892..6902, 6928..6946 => -0.04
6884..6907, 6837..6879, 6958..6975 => 0.00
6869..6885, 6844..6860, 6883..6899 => 0.01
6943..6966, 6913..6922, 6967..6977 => 0.14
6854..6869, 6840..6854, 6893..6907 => -0.08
